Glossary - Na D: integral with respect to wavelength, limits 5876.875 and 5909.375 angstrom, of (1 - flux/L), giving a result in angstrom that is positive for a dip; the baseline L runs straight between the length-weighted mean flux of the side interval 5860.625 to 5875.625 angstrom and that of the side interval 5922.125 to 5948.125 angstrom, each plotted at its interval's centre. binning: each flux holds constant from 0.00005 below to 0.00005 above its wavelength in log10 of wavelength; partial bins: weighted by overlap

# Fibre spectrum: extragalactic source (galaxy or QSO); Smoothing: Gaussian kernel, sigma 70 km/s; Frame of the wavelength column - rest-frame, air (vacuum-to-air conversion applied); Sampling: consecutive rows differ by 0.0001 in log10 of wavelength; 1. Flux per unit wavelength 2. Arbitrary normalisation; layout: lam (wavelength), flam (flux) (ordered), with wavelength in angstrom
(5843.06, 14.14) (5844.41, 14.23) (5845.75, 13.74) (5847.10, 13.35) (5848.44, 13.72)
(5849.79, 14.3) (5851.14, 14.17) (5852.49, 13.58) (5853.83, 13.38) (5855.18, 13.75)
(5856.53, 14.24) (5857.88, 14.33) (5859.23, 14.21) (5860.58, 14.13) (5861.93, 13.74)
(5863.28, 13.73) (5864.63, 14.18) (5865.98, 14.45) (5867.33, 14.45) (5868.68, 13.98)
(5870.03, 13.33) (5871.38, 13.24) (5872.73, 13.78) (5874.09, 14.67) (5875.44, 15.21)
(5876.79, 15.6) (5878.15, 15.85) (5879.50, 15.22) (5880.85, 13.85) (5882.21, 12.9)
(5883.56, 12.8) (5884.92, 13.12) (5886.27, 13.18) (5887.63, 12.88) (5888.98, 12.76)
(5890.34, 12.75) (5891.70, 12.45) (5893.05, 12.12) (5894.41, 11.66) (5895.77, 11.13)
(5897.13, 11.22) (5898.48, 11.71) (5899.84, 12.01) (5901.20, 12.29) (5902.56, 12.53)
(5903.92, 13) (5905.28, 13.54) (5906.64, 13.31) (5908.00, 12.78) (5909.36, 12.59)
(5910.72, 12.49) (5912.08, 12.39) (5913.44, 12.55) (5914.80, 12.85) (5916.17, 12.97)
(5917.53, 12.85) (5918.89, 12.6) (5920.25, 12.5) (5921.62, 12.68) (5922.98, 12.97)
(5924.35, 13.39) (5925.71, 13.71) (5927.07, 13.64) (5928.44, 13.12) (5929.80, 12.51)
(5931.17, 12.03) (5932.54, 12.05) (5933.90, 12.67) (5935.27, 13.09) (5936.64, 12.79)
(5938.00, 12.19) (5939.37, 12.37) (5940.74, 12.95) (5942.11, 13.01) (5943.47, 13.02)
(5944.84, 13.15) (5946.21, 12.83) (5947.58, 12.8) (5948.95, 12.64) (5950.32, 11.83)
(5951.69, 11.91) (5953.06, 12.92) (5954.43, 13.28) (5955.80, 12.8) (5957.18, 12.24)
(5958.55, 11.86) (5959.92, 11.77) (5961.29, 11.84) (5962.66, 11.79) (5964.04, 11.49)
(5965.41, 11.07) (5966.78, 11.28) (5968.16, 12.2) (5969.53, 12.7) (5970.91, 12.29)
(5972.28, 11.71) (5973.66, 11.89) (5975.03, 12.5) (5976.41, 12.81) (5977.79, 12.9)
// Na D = 1.7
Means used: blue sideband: 14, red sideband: 12.9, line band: 12.9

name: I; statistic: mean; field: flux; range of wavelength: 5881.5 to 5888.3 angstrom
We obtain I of 13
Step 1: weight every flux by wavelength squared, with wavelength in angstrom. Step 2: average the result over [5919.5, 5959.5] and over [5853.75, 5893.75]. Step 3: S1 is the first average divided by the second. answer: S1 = 0.94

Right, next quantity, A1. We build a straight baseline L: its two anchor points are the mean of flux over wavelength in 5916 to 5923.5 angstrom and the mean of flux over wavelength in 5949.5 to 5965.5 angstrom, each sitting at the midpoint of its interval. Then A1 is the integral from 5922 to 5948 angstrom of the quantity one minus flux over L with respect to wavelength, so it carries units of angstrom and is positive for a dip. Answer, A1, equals -0.8 angstrom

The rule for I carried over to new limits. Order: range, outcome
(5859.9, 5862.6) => 13.9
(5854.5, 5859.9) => 14.1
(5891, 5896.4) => 11.8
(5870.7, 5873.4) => 13.5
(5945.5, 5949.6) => 12.8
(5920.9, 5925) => 13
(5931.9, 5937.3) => 12.7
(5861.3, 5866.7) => 14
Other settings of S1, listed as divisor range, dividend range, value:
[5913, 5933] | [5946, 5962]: 0.97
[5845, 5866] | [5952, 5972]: 0.90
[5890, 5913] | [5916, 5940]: 1.04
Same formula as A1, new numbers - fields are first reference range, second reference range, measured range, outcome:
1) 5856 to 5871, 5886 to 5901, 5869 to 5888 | -1.29 angstrom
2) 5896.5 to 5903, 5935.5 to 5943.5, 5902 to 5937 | -1.43 angstrom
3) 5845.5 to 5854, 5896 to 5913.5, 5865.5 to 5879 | -1.26 angstrom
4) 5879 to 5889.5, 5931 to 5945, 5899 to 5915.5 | 0.45 angstrom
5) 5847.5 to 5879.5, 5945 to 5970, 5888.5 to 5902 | 1.51 angstrom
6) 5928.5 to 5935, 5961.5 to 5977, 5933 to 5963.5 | -0.73 angstrom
